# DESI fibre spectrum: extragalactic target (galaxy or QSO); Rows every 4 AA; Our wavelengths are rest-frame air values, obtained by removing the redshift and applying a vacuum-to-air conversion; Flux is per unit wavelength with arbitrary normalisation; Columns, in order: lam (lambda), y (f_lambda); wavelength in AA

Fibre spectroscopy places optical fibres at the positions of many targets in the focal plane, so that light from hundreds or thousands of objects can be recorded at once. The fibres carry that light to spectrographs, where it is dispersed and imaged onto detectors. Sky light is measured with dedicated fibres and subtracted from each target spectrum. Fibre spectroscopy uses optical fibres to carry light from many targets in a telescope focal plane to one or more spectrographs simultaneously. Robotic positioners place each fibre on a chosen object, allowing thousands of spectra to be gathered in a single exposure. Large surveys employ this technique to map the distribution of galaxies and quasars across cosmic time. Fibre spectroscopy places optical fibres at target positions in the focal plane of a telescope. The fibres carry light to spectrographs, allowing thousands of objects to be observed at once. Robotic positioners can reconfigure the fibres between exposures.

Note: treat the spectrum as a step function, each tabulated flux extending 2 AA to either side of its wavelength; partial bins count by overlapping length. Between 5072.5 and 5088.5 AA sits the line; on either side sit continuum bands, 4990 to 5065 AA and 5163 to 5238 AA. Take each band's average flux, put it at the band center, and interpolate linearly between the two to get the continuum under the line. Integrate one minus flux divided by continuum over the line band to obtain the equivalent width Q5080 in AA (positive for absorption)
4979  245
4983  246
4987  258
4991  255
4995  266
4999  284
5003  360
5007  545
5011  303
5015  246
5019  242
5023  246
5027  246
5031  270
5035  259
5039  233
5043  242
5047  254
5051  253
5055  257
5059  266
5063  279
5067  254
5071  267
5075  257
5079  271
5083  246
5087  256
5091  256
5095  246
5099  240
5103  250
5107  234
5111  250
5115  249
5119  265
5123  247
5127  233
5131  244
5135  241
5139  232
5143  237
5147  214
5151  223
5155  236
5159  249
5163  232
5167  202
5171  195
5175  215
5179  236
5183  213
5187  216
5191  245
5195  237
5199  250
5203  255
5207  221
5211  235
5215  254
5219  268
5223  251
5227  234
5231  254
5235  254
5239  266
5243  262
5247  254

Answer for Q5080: 0.50 AA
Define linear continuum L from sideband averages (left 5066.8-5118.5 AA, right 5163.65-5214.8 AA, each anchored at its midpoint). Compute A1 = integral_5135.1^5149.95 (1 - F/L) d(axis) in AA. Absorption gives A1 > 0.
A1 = 0.7 AA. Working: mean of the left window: 252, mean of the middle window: 229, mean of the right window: 228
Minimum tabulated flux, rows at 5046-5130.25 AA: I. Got 233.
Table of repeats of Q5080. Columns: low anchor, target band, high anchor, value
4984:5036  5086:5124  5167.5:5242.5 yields 2.29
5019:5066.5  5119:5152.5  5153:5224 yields 0.74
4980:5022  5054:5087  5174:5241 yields 2.02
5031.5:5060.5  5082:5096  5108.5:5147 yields -0.25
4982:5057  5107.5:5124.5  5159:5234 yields 0.19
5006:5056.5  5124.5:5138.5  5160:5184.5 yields -0.37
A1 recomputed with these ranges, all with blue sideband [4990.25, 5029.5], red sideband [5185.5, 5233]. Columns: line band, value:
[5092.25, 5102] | 1.09 AA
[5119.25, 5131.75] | 1.08 AA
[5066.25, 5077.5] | 0.89 AA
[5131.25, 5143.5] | 1.22 AA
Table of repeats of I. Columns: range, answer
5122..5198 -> 195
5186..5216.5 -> 216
